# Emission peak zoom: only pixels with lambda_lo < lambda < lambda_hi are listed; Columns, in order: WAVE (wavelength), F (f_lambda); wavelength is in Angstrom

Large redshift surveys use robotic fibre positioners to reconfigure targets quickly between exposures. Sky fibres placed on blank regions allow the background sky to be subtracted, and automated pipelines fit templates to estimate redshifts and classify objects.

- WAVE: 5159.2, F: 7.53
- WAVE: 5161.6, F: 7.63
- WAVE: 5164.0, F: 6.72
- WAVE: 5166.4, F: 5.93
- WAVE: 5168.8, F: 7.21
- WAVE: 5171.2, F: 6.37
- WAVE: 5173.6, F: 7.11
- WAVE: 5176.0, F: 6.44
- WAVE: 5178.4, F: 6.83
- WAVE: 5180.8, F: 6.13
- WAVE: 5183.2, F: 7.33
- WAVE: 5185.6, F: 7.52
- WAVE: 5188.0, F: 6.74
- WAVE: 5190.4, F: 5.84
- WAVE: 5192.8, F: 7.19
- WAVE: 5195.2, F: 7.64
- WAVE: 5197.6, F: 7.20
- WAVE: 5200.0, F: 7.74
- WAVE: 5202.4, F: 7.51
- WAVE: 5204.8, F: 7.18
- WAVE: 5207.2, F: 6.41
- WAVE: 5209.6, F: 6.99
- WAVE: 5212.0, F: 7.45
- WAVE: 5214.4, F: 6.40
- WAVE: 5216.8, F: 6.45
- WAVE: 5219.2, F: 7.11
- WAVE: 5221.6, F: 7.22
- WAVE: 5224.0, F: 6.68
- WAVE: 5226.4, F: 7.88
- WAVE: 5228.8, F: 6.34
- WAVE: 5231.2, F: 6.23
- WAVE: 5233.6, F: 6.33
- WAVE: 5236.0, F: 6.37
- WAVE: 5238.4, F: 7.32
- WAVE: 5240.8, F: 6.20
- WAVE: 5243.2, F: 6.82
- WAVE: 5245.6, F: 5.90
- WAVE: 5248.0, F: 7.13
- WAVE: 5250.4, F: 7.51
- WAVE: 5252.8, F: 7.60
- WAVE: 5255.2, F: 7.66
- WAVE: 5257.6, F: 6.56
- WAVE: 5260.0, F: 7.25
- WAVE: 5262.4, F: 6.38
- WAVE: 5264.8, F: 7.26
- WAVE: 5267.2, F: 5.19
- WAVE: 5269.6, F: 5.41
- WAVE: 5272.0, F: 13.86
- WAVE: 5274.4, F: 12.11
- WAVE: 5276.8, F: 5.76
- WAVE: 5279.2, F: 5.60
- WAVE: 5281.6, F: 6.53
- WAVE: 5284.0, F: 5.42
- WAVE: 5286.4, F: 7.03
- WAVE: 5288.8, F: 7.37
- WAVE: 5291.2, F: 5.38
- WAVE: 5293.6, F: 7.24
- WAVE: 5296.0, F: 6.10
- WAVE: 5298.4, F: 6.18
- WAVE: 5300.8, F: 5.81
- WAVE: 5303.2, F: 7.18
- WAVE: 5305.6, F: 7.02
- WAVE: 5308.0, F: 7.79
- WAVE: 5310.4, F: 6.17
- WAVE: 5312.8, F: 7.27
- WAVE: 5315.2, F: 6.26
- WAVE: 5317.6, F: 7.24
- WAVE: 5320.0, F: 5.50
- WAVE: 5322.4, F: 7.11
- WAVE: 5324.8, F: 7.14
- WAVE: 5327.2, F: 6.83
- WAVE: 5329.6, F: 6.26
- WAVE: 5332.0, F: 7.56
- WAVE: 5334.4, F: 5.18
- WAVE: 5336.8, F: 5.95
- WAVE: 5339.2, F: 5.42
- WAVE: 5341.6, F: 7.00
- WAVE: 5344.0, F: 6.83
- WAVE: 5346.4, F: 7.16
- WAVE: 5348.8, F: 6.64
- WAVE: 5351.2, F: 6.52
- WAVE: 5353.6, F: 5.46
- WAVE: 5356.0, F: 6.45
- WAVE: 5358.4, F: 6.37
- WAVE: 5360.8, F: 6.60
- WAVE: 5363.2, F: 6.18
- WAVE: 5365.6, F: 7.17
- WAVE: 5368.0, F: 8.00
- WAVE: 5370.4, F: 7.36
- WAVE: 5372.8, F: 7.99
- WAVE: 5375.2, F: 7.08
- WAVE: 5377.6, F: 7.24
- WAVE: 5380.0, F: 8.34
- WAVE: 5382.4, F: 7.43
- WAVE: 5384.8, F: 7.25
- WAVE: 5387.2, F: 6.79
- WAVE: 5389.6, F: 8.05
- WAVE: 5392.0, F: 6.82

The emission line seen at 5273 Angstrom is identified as H-beta 4861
